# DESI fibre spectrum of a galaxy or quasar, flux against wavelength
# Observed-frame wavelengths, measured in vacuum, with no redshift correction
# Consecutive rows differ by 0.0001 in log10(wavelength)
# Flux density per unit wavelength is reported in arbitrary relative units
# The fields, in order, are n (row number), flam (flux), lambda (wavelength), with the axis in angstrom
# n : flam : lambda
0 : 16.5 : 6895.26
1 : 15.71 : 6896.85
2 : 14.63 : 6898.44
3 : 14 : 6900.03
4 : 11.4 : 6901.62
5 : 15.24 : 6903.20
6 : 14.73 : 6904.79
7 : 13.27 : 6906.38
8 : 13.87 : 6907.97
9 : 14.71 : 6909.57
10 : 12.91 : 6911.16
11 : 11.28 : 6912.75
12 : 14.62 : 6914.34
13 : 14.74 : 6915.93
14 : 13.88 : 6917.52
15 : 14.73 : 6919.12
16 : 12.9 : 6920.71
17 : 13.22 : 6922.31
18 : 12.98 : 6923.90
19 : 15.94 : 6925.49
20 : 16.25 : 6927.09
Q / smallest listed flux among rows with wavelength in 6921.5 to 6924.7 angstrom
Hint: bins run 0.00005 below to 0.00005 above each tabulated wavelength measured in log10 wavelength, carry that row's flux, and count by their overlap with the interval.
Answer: 12.98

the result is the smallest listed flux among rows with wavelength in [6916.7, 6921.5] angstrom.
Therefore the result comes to 12.9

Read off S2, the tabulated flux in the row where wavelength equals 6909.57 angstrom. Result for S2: 14.71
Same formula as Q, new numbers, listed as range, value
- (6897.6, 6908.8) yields 11.4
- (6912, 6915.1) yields 11.28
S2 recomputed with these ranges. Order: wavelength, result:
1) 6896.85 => 15.71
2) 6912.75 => 11.28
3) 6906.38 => 13.27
